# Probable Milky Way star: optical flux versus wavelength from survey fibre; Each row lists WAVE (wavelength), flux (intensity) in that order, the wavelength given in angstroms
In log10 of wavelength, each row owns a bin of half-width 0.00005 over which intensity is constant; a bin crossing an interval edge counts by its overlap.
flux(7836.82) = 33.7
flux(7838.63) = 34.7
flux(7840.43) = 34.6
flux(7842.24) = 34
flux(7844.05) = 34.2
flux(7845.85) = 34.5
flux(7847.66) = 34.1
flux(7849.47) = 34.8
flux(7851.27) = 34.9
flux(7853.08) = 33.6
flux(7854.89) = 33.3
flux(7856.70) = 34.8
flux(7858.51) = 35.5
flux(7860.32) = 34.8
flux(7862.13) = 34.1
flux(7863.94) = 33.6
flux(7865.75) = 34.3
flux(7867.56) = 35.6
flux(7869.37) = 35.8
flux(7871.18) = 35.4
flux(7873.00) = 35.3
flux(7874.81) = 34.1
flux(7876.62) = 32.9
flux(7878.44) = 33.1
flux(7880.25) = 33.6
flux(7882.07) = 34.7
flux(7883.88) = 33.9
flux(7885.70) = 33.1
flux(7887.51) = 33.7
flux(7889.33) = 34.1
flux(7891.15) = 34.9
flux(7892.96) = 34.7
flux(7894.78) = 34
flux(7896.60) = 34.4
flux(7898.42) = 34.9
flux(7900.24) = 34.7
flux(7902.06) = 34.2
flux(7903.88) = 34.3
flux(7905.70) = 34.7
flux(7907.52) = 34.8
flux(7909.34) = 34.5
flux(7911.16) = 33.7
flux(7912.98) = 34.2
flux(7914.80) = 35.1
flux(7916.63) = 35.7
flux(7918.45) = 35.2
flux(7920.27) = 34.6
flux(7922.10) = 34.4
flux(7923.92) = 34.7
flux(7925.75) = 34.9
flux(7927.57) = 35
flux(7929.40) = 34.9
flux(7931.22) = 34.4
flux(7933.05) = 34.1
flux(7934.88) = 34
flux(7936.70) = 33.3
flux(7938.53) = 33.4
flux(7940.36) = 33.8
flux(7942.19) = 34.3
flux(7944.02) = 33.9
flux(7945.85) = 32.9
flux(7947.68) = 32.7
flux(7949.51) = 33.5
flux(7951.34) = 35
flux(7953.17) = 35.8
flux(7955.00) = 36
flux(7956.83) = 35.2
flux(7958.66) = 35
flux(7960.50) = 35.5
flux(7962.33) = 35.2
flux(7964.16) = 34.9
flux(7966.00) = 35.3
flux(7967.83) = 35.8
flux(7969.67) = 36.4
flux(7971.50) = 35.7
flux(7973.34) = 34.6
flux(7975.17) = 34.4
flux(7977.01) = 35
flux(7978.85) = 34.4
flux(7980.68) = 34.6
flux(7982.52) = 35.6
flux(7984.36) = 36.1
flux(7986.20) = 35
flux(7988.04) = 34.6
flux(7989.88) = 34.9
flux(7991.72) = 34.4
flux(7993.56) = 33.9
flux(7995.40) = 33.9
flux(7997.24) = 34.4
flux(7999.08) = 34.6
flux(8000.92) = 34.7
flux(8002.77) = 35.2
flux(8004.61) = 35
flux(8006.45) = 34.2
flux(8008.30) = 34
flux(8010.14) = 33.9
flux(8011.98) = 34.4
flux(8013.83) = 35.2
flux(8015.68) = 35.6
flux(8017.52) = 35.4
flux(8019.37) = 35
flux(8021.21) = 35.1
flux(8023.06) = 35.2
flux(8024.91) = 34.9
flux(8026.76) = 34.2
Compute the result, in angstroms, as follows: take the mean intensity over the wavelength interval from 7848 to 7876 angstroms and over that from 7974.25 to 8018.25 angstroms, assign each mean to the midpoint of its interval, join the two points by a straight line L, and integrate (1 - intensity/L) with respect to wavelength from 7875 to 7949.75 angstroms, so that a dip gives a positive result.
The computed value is 1.0 angstroms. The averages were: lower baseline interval 34.6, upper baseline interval 34.7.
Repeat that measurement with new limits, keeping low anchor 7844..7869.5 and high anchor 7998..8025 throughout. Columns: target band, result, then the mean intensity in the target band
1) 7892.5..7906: 0.0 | 34.5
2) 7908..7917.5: 0.0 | 34.6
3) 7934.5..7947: 0.4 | 33.6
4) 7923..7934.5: 0.0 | 34.6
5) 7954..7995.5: -0.4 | 35.1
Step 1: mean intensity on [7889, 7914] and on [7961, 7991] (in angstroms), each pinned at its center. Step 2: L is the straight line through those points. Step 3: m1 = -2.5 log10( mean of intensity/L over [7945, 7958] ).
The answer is 0.014 mag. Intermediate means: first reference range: 34.5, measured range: 34.5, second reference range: 35.2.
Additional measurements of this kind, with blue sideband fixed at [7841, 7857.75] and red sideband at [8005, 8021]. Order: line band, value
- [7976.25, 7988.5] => -0.012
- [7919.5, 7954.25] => 0.010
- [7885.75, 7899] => 0.003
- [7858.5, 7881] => -0.004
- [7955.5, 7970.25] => -0.025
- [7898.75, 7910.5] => -0.004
